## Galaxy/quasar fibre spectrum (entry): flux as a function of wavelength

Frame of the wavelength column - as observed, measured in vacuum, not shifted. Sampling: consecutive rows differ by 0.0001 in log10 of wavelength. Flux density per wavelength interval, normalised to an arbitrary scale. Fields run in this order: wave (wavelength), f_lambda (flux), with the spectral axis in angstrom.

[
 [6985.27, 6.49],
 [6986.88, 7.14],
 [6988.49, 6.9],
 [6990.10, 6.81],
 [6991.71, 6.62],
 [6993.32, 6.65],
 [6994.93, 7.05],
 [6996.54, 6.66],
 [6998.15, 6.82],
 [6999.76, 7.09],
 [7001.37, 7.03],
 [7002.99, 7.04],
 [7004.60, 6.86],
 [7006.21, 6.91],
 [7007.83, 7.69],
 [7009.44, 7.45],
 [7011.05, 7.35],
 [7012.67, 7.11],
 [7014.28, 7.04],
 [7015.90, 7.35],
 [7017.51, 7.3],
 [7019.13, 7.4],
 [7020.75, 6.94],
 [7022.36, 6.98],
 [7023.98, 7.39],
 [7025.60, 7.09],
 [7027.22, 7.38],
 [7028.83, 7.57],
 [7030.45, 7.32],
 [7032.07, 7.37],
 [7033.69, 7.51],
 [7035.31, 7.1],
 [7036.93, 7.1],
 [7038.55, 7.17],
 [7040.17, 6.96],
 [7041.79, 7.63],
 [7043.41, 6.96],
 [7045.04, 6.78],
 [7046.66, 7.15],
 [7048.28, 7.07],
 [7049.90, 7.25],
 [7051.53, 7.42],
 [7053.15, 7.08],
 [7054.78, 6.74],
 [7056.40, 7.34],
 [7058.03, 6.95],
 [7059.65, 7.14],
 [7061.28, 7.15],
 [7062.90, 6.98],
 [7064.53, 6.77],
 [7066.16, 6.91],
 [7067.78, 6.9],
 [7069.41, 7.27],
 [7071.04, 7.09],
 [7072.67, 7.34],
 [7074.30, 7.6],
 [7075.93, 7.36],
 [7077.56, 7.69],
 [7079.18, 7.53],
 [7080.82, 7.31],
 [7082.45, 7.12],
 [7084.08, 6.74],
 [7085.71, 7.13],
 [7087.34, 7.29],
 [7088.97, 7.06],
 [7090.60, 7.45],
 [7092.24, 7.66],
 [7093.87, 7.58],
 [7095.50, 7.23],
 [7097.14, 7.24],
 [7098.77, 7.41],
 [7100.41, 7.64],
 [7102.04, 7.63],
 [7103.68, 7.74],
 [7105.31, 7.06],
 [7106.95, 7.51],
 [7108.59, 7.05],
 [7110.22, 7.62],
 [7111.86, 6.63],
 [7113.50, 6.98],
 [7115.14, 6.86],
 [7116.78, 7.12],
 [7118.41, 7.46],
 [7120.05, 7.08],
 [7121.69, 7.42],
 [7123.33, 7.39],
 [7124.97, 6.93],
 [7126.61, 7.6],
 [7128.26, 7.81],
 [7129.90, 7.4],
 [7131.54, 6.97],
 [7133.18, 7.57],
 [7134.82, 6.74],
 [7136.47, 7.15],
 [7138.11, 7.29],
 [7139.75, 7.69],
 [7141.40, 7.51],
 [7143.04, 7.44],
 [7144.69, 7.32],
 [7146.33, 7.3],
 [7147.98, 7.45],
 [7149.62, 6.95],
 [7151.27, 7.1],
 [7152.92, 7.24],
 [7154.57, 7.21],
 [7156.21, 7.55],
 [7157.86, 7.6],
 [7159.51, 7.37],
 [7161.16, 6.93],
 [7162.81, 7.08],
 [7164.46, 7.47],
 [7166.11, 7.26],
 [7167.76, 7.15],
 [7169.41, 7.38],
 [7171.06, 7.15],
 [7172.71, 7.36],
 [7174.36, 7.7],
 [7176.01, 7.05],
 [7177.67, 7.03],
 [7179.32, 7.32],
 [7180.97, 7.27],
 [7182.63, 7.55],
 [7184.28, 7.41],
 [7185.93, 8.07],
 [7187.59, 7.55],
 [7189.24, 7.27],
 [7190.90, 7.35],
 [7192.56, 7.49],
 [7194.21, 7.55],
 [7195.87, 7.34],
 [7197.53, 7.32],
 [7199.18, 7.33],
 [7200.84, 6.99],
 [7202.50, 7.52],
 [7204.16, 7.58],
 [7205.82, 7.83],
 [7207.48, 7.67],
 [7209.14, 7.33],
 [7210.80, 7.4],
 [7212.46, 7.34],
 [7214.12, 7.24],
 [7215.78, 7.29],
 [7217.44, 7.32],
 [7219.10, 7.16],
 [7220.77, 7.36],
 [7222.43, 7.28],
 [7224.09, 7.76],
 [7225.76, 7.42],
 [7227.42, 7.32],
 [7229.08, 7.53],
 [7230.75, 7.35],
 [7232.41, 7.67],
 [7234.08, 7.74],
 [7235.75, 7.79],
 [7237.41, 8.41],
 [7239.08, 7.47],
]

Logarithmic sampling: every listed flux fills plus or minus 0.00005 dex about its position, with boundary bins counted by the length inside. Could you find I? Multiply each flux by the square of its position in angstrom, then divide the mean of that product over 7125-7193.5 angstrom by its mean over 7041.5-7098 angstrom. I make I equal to 1.05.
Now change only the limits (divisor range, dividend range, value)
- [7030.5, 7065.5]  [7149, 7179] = 1.05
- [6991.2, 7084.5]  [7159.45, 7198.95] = 1.07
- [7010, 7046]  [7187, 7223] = 1.08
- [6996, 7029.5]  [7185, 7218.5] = 1.09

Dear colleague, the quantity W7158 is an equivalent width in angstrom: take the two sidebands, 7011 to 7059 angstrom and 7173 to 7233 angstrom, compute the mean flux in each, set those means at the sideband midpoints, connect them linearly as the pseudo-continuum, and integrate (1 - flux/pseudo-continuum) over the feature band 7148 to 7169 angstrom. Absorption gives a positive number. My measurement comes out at 0.3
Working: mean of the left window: 7.19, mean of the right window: 7.41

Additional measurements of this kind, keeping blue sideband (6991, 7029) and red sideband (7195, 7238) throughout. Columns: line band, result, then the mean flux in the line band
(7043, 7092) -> 0.3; 7.16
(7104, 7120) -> 0.3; 7.16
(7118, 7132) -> -0.1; 7.34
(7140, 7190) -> 0.3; 7.34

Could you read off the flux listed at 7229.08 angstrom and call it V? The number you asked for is 7.53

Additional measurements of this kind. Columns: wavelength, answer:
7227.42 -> 7.32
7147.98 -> 7.45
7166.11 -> 7.26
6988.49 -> 6.9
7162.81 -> 7.08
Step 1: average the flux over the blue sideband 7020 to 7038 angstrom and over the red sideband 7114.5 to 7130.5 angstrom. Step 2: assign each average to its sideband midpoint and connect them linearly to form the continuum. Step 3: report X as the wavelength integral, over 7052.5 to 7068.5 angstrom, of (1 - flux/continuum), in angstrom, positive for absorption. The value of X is 0.6 angstrom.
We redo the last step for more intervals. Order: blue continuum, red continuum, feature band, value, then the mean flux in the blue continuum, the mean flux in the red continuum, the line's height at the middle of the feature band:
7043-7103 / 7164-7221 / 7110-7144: 0.1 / 7.22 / 7.38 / 7.29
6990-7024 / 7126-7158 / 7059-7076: 0.1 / 7.07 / 7.34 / 7.19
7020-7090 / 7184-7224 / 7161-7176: 0.2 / 7.18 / 7.42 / 7.36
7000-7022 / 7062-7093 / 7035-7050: 0.2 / 7.18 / 7.22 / 7.2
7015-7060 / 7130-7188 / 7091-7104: -0.4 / 7.19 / 7.32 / 7.26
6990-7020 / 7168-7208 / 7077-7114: -0.4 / 7.07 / 7.41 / 7.24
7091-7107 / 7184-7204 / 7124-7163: 0.8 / 7.47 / 7.44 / 7.45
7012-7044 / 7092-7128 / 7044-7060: 0.4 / 7.24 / 7.31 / 7.26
